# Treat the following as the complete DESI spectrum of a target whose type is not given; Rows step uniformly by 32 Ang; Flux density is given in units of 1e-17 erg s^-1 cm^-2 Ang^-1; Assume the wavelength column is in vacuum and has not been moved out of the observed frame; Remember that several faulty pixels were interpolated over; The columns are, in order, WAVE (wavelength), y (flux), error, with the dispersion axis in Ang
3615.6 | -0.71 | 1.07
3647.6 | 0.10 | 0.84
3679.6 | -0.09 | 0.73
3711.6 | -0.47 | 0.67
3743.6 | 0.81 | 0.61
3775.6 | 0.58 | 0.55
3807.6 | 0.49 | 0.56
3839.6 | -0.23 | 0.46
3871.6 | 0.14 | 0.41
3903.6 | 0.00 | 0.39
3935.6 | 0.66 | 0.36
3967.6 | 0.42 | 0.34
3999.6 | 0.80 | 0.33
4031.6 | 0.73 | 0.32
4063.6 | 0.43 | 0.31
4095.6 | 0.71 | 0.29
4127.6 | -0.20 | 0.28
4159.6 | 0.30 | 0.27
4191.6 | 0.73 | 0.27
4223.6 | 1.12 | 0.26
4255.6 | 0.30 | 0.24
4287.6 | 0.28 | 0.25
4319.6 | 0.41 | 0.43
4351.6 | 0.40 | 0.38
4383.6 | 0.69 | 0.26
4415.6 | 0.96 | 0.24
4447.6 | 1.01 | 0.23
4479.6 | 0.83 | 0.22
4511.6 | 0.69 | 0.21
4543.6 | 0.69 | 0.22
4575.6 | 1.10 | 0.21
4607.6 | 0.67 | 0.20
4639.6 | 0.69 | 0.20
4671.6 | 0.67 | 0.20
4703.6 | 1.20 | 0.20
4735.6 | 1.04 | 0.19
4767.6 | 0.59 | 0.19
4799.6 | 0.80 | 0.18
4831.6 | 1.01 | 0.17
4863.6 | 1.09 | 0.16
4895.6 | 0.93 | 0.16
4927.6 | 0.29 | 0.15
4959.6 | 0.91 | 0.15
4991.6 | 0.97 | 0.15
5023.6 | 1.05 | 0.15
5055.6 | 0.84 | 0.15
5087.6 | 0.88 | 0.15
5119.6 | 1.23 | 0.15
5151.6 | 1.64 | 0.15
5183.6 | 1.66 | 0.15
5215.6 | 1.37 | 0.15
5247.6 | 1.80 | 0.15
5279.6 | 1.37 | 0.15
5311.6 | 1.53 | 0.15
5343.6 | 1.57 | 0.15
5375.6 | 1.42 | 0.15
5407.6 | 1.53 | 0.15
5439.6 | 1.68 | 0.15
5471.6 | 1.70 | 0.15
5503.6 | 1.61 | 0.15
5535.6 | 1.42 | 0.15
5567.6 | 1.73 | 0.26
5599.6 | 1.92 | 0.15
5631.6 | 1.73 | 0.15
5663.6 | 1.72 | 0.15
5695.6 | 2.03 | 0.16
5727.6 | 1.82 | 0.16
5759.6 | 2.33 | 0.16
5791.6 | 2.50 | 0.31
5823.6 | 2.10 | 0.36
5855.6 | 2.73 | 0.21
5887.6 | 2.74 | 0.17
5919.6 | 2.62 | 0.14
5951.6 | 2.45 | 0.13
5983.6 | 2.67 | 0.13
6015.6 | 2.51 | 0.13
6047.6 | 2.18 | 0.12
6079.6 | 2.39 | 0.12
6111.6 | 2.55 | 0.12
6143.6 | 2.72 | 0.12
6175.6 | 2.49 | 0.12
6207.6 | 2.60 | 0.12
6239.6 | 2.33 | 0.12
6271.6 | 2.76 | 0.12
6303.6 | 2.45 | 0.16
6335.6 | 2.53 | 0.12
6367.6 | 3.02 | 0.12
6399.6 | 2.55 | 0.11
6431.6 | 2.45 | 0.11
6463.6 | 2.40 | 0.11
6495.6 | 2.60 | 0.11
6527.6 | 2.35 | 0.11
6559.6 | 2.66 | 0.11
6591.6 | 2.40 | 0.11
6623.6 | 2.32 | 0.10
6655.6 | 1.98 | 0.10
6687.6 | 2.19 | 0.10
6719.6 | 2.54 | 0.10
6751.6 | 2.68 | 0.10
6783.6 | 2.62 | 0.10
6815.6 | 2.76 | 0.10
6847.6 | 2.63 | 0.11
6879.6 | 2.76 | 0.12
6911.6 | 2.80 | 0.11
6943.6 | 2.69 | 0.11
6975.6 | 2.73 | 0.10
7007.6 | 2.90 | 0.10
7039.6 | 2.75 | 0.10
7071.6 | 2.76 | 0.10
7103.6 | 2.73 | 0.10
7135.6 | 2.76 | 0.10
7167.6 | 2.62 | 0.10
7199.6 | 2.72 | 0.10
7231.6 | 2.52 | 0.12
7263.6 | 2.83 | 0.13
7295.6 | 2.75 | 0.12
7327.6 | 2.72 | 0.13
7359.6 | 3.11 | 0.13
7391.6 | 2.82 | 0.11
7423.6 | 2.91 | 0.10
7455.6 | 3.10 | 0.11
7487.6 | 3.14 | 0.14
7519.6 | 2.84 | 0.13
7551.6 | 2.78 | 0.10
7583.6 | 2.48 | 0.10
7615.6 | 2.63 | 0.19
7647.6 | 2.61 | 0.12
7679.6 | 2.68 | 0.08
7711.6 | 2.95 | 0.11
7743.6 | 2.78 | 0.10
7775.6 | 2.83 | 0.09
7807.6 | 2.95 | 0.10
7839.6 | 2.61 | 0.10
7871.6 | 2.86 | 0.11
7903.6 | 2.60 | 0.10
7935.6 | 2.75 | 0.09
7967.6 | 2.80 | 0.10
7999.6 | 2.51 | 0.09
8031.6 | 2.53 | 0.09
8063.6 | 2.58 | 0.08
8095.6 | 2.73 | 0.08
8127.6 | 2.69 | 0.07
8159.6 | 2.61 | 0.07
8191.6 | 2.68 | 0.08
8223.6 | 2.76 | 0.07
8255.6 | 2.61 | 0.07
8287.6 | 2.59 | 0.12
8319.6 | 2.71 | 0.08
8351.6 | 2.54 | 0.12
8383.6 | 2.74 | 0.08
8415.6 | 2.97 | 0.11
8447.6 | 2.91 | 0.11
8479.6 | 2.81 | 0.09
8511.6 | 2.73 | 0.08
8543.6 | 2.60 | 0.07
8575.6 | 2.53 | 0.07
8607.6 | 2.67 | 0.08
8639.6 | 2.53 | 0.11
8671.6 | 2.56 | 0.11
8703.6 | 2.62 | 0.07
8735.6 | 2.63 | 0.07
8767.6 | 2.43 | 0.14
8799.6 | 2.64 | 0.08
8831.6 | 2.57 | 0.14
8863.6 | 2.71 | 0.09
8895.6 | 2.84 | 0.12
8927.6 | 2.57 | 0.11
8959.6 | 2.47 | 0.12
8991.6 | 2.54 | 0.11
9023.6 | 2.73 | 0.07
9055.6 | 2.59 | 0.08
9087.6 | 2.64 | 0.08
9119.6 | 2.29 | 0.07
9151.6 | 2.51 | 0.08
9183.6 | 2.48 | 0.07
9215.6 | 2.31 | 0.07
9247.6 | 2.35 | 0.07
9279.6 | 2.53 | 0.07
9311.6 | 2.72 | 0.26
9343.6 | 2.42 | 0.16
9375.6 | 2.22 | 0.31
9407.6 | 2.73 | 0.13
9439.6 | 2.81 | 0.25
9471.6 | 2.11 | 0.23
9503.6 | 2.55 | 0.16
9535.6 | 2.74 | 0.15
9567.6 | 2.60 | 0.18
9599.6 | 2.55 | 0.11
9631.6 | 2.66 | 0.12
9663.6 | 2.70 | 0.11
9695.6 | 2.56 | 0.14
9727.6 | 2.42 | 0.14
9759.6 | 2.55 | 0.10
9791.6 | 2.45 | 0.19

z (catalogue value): 0.29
